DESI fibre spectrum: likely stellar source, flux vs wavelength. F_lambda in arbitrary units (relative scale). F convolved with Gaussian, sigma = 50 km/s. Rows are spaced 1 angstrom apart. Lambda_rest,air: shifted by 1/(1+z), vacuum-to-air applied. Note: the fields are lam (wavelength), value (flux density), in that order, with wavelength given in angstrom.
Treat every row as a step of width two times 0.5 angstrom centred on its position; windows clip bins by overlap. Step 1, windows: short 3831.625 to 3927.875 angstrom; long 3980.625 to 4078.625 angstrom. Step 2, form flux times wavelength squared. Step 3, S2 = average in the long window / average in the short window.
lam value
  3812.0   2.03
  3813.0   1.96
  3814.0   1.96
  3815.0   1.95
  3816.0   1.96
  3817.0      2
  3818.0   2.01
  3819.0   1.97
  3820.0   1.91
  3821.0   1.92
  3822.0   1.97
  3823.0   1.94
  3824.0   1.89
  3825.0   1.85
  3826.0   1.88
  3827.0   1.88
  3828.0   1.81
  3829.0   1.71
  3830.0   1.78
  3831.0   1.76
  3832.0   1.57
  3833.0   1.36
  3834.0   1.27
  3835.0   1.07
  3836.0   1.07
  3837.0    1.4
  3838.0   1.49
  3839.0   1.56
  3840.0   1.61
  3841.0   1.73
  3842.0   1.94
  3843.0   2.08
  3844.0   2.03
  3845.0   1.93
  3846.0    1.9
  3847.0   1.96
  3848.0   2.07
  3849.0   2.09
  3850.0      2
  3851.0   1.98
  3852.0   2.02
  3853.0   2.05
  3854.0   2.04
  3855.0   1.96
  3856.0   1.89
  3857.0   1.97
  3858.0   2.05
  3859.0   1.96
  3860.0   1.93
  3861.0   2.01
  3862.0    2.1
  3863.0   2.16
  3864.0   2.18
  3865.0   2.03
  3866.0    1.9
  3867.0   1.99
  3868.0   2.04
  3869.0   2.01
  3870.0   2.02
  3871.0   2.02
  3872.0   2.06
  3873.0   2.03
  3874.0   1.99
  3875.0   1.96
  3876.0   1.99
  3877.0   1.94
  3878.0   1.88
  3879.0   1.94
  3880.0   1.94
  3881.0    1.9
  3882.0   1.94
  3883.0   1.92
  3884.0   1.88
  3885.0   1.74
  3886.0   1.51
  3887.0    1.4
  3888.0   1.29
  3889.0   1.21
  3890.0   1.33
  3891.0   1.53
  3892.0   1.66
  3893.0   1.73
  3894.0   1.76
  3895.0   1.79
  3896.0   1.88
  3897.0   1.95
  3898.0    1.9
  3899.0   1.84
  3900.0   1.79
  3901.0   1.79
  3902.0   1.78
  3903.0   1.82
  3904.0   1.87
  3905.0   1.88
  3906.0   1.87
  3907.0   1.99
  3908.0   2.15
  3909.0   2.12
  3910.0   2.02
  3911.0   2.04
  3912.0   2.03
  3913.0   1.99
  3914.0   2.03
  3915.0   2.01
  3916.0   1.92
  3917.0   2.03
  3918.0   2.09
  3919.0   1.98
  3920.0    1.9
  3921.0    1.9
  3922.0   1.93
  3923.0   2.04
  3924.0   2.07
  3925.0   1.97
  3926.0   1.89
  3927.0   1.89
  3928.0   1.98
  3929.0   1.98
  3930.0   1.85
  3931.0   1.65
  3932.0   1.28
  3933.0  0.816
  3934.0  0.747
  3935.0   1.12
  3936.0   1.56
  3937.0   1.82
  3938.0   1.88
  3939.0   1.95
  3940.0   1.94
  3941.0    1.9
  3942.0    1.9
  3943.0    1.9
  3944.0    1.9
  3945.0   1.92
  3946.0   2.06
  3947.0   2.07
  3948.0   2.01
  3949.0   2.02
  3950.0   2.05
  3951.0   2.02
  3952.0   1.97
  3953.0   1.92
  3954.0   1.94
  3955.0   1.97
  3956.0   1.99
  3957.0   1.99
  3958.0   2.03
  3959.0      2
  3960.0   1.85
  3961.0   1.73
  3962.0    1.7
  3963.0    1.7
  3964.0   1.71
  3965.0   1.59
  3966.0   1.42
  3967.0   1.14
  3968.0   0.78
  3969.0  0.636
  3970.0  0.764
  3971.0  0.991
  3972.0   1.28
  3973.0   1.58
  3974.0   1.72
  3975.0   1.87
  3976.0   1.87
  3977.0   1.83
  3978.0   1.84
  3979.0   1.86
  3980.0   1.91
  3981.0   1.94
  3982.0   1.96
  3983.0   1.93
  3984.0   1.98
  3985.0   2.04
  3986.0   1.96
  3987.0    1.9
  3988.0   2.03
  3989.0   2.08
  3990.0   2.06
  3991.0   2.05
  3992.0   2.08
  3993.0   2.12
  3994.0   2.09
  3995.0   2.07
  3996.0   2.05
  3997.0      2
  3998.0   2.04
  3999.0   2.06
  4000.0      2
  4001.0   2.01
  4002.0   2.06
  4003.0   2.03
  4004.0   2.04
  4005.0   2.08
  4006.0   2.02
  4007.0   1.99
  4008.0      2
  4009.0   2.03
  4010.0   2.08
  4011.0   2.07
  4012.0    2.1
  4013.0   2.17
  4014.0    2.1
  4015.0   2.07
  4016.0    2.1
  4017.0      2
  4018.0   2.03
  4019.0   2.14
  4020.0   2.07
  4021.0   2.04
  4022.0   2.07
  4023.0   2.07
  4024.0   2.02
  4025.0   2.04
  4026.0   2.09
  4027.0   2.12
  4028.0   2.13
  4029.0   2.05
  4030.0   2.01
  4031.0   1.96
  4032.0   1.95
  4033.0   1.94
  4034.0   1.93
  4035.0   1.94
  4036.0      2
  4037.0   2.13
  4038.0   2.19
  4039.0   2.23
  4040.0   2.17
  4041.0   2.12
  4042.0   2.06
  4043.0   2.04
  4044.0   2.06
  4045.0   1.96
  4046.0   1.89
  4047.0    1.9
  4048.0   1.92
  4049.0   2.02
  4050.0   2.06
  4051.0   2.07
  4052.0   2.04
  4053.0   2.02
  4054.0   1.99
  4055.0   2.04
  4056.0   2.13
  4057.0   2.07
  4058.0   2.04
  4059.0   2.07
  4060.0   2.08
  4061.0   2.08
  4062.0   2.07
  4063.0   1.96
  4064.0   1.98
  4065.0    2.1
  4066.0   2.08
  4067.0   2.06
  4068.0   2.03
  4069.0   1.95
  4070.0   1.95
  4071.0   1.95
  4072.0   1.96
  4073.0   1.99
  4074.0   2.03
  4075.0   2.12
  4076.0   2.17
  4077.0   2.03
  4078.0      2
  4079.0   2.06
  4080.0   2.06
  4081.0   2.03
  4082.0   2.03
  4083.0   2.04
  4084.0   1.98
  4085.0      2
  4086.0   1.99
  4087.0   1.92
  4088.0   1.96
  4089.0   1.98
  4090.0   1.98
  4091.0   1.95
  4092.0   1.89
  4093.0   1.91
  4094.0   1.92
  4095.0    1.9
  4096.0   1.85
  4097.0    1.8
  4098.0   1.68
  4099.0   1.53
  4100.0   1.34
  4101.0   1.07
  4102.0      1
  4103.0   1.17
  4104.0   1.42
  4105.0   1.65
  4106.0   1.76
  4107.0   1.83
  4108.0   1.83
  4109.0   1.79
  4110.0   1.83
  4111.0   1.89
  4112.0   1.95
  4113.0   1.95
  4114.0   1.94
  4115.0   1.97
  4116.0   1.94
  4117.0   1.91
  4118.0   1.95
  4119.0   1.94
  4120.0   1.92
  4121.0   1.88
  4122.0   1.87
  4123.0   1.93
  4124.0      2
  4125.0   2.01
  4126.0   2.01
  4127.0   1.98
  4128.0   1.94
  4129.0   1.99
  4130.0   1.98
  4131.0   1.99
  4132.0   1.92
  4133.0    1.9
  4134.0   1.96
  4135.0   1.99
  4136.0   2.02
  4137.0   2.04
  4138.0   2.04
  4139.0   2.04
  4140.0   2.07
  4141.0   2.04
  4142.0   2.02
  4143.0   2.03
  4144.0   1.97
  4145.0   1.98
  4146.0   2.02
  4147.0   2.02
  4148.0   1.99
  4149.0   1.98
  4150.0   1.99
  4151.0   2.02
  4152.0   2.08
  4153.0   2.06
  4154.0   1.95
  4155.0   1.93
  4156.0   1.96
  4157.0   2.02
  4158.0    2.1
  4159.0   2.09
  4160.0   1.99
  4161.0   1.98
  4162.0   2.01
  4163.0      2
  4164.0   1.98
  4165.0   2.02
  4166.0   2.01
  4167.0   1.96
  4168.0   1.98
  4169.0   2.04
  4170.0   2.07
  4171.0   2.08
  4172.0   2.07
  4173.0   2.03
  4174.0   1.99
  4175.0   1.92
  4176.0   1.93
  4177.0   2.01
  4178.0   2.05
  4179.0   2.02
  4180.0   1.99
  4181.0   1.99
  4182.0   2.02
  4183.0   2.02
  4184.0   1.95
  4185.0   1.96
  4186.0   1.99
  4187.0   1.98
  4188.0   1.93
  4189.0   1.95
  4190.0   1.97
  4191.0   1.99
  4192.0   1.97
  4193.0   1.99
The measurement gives 1.18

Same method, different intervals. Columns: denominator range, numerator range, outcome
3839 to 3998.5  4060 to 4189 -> 1.16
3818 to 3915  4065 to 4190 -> 1.19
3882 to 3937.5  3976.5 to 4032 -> 1.20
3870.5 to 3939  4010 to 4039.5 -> 1.21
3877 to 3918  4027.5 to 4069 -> 1.20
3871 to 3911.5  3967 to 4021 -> 1.09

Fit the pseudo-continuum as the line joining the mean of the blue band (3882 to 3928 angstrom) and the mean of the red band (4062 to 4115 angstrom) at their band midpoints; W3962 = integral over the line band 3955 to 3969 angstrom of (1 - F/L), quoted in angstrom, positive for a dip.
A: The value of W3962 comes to 1.6 angstrom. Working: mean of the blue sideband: 1.85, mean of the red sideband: 1.87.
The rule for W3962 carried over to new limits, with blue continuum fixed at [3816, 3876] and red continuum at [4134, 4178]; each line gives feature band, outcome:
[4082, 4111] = 3.4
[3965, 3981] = 4.0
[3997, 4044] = -2.5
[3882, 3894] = 2.0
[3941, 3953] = -0.3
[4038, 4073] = -1.2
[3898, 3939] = 1.6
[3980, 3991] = -0.3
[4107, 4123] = 0.7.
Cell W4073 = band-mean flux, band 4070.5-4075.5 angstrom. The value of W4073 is 2.01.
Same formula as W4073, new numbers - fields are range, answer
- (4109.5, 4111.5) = 1.86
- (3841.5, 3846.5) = 1.98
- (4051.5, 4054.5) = 2.02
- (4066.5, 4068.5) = 2.04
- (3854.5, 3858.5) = 1.97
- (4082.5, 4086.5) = 2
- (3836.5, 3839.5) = 1.48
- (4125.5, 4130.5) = 1.98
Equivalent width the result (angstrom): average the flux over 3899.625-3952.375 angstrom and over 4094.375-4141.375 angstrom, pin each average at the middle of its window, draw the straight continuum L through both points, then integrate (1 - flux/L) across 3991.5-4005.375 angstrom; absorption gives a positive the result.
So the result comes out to -1.5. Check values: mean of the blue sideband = 1.87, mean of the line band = 2.05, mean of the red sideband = 1.84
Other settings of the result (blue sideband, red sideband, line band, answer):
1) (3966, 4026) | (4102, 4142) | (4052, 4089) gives -2.6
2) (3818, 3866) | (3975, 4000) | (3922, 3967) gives 3.3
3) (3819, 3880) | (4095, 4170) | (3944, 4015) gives 0.6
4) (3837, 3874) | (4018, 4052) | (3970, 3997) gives 2.0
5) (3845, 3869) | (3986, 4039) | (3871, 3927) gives 4.2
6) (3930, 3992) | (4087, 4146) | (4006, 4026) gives -3.1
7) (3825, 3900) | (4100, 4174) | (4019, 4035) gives -1.3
